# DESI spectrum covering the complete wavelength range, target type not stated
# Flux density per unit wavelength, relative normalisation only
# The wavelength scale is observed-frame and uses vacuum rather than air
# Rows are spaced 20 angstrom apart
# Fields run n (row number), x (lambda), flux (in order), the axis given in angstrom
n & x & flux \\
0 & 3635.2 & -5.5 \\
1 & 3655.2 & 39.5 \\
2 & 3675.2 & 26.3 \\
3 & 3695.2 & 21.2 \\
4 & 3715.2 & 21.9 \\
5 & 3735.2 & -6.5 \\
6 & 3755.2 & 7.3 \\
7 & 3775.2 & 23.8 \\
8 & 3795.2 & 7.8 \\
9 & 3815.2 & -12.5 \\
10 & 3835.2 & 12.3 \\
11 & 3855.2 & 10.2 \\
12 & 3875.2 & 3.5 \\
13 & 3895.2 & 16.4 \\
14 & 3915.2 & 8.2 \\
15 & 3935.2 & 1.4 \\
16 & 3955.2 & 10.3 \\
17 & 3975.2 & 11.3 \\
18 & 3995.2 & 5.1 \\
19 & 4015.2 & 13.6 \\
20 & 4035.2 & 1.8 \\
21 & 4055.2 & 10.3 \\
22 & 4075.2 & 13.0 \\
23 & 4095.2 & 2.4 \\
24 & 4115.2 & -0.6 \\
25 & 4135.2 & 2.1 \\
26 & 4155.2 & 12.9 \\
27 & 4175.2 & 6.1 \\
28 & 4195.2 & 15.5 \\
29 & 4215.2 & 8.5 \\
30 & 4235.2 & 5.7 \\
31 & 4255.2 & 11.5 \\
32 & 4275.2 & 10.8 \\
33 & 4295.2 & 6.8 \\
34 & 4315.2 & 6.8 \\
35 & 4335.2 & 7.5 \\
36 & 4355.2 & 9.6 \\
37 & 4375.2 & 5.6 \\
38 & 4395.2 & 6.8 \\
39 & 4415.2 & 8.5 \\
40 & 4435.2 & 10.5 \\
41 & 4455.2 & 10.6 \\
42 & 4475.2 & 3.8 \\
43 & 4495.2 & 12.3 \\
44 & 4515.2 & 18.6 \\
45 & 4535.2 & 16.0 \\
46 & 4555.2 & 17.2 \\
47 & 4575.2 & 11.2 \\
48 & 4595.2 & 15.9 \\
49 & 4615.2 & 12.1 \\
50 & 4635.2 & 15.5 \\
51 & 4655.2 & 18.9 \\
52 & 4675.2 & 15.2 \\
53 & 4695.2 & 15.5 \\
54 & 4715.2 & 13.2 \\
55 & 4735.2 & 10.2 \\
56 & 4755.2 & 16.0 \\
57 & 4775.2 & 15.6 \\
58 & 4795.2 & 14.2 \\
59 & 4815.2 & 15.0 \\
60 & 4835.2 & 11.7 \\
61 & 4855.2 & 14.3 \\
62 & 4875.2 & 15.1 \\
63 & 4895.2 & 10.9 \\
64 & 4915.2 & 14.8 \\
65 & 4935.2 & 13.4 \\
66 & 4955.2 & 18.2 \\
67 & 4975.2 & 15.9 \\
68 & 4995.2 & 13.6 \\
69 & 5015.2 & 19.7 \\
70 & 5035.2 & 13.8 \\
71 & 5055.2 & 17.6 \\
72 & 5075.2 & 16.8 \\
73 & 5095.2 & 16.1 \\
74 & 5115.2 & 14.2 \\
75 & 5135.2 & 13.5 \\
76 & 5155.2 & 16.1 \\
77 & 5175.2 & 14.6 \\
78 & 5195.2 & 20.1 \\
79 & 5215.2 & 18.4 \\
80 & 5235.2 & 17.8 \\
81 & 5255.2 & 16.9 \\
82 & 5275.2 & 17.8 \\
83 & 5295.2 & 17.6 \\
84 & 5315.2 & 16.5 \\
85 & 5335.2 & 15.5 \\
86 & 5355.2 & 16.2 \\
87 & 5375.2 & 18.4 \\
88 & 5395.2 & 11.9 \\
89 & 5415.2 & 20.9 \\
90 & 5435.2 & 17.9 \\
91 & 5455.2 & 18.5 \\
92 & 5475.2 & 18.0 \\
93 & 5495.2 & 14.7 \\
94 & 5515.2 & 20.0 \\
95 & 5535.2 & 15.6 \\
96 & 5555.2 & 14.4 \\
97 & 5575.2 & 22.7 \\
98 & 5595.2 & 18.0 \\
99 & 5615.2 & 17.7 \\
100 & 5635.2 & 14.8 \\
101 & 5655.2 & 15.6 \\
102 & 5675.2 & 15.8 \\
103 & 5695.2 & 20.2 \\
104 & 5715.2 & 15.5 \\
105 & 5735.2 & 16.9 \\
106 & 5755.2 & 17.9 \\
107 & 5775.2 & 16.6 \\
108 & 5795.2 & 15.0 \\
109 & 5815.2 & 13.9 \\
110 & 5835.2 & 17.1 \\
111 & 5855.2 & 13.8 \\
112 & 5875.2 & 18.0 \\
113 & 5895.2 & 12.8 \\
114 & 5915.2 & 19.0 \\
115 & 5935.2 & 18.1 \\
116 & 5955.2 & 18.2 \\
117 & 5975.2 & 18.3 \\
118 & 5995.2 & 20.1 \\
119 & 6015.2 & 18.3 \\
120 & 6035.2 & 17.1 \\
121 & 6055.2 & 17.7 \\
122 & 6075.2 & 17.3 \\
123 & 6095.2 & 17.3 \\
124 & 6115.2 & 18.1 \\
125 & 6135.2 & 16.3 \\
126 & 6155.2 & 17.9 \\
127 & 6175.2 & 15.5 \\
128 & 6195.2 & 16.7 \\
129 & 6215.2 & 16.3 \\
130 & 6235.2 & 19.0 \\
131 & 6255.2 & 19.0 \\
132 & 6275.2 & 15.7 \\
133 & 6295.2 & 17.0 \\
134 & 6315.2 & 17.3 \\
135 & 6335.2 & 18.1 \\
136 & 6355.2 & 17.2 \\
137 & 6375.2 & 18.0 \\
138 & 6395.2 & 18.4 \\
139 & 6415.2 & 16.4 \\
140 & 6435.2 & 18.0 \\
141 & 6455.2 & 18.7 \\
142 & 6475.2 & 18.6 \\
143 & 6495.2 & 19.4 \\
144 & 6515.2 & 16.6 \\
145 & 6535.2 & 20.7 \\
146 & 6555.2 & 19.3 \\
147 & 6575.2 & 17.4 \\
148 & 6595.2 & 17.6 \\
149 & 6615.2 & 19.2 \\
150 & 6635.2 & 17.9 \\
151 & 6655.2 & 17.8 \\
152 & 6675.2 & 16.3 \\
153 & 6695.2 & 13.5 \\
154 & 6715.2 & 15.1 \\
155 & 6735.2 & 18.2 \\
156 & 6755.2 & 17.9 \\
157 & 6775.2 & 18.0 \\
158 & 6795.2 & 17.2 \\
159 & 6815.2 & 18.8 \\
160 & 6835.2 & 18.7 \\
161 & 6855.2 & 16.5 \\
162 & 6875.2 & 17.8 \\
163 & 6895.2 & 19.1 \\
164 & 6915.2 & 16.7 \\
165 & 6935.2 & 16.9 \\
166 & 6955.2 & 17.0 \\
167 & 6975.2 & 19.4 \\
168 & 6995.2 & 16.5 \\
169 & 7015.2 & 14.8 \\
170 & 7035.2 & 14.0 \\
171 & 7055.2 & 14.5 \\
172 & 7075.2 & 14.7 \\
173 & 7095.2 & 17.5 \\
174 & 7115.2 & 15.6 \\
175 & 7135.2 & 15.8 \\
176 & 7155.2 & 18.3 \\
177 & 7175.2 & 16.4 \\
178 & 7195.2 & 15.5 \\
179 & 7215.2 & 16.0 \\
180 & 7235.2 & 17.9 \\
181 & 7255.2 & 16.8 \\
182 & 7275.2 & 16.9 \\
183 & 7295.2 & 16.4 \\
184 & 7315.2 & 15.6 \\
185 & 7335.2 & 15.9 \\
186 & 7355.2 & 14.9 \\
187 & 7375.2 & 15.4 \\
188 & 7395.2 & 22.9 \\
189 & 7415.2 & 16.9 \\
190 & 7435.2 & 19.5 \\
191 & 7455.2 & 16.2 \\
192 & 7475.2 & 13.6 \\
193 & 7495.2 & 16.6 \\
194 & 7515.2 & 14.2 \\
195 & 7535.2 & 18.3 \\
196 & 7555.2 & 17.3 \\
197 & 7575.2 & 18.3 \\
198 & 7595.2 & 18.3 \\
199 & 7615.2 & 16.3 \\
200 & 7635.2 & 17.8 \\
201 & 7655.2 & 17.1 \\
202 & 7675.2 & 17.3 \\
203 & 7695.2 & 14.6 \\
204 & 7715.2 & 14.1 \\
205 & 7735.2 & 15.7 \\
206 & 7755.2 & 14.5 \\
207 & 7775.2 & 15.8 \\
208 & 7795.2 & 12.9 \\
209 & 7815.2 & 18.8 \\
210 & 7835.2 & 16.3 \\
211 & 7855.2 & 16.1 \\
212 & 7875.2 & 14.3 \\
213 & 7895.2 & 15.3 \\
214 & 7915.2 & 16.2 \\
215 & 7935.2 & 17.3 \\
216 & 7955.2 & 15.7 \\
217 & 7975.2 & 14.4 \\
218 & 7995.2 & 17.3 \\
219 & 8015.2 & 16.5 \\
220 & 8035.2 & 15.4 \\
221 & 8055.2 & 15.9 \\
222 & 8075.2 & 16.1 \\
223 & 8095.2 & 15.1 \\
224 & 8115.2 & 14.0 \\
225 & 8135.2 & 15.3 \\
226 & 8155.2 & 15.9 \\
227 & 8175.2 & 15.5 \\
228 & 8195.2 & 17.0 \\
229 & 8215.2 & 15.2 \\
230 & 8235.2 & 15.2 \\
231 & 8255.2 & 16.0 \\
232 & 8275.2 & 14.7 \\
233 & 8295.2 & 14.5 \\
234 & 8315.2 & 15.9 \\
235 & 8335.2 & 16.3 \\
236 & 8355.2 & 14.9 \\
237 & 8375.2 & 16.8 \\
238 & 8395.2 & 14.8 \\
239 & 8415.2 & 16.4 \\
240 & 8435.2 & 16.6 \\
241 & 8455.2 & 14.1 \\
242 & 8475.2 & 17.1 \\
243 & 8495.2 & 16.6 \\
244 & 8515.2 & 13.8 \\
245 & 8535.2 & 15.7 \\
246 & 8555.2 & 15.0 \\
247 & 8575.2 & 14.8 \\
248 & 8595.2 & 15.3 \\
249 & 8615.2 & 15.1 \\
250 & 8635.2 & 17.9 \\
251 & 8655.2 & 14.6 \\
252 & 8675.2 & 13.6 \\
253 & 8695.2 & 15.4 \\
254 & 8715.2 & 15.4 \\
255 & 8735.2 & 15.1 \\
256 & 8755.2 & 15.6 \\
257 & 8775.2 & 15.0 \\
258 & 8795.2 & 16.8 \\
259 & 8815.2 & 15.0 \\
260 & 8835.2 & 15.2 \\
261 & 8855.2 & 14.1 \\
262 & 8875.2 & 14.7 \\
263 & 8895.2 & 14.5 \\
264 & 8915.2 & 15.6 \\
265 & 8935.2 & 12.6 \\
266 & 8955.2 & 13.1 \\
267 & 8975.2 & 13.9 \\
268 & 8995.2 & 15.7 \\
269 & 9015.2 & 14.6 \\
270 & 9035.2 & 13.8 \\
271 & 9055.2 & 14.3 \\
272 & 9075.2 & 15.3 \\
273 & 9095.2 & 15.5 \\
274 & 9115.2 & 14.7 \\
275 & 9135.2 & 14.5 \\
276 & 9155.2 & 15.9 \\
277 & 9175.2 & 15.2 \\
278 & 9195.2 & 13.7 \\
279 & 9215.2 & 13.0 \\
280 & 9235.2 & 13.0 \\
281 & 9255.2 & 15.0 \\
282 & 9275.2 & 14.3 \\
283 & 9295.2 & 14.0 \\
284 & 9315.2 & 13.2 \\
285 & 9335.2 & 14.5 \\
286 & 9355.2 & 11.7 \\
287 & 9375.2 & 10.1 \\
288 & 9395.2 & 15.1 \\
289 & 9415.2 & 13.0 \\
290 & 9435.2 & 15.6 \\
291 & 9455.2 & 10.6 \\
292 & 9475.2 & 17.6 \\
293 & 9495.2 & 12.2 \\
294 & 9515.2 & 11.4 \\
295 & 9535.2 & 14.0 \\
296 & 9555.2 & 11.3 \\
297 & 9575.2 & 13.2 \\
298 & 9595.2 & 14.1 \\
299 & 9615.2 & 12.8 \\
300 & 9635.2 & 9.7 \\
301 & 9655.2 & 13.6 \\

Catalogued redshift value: 0.13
